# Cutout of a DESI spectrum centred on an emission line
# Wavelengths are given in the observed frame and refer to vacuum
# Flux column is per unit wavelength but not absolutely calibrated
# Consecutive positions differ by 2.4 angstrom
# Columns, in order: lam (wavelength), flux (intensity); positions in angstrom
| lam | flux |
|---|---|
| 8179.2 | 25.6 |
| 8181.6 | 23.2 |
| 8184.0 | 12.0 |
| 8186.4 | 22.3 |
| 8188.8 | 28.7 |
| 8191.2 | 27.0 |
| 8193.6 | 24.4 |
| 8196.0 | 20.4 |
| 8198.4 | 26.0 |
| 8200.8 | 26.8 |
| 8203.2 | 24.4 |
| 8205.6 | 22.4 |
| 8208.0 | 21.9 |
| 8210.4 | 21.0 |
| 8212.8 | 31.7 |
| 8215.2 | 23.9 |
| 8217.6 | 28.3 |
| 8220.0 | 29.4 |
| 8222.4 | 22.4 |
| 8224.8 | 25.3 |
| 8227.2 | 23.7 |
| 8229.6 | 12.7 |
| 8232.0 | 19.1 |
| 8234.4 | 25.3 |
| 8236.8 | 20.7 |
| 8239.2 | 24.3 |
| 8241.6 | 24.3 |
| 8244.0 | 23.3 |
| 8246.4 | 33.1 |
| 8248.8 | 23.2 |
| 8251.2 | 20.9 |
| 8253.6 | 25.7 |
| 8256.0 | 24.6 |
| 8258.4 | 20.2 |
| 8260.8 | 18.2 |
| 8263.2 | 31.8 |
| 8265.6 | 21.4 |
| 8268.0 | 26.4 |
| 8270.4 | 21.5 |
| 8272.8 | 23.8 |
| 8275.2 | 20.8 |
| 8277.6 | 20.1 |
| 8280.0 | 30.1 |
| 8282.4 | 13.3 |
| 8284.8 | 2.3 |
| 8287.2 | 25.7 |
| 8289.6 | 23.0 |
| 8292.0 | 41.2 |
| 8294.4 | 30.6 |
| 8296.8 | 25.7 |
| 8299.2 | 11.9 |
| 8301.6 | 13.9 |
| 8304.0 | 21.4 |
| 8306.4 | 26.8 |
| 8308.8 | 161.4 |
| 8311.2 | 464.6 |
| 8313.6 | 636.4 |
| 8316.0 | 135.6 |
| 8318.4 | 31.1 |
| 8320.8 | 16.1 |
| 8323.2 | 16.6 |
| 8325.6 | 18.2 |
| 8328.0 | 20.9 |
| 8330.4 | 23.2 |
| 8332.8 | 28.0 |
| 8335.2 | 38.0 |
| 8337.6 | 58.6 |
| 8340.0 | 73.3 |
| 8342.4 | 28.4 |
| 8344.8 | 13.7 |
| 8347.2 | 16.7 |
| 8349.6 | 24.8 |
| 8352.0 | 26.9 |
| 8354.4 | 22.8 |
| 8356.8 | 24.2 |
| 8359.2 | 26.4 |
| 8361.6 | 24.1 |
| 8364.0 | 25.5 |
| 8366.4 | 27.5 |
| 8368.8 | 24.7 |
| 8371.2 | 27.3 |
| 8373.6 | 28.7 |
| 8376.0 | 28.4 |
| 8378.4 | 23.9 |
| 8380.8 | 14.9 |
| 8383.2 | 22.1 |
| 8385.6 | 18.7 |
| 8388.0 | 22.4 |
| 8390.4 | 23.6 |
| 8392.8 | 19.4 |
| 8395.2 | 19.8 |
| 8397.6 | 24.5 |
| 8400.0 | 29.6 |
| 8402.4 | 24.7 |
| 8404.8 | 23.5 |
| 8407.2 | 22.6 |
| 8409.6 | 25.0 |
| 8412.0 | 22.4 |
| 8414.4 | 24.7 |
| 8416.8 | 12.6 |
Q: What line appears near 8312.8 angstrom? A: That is Halpha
